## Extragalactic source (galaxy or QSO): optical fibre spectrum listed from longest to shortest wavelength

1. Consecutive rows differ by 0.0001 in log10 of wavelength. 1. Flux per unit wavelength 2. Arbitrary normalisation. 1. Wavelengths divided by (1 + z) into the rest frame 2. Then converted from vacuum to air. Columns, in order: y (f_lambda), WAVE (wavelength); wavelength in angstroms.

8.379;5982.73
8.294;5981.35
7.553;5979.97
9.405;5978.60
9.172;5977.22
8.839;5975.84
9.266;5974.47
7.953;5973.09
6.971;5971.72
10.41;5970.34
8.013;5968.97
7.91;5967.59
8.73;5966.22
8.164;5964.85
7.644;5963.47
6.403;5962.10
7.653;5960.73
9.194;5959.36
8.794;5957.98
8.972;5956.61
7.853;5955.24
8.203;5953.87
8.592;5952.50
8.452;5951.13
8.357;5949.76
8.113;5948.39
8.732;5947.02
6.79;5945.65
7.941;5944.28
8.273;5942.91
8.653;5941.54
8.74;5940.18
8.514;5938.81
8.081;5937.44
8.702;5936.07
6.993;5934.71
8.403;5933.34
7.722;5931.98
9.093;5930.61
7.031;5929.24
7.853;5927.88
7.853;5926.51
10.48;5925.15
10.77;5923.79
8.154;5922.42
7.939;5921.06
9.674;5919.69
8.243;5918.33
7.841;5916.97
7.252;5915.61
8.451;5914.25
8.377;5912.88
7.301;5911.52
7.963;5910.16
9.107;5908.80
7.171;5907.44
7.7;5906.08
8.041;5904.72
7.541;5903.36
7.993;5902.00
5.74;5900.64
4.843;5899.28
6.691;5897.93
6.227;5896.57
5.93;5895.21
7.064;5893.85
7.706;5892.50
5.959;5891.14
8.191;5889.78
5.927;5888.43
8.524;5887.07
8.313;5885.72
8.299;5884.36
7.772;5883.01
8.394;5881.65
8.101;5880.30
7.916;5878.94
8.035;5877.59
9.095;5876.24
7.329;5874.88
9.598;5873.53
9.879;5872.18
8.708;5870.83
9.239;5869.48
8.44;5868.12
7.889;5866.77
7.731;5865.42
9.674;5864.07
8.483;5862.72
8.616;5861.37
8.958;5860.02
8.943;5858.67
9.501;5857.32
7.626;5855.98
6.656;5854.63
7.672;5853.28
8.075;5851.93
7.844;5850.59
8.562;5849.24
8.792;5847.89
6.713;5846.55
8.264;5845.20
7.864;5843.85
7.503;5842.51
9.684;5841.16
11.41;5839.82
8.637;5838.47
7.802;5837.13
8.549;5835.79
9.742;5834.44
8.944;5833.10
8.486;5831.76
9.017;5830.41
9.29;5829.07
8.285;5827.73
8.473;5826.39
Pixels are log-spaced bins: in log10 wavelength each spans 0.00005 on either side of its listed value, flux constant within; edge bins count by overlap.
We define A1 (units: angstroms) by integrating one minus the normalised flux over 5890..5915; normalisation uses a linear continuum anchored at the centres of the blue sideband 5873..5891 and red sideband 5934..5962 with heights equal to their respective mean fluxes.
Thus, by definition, 2.7 angstroms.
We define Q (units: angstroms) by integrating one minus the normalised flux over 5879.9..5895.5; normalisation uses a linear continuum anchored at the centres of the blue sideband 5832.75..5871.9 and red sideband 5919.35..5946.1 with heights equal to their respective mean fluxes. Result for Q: 1.68 angstroms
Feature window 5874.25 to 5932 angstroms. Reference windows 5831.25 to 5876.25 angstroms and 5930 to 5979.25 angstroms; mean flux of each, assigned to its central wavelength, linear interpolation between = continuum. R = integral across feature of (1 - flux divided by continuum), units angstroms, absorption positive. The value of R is 4.31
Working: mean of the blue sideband 8.55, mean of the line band 7.81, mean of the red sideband 8.32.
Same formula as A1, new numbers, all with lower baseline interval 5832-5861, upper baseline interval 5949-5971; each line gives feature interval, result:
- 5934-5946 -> 0.35 angstroms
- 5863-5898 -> 1.89 angstroms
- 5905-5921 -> 0.57 angstroms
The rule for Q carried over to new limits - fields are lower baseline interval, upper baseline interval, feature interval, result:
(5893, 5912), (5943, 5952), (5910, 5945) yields -3.12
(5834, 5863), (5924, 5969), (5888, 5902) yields 3.07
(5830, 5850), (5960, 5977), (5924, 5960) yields -0.27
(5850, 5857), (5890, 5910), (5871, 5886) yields -2.27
